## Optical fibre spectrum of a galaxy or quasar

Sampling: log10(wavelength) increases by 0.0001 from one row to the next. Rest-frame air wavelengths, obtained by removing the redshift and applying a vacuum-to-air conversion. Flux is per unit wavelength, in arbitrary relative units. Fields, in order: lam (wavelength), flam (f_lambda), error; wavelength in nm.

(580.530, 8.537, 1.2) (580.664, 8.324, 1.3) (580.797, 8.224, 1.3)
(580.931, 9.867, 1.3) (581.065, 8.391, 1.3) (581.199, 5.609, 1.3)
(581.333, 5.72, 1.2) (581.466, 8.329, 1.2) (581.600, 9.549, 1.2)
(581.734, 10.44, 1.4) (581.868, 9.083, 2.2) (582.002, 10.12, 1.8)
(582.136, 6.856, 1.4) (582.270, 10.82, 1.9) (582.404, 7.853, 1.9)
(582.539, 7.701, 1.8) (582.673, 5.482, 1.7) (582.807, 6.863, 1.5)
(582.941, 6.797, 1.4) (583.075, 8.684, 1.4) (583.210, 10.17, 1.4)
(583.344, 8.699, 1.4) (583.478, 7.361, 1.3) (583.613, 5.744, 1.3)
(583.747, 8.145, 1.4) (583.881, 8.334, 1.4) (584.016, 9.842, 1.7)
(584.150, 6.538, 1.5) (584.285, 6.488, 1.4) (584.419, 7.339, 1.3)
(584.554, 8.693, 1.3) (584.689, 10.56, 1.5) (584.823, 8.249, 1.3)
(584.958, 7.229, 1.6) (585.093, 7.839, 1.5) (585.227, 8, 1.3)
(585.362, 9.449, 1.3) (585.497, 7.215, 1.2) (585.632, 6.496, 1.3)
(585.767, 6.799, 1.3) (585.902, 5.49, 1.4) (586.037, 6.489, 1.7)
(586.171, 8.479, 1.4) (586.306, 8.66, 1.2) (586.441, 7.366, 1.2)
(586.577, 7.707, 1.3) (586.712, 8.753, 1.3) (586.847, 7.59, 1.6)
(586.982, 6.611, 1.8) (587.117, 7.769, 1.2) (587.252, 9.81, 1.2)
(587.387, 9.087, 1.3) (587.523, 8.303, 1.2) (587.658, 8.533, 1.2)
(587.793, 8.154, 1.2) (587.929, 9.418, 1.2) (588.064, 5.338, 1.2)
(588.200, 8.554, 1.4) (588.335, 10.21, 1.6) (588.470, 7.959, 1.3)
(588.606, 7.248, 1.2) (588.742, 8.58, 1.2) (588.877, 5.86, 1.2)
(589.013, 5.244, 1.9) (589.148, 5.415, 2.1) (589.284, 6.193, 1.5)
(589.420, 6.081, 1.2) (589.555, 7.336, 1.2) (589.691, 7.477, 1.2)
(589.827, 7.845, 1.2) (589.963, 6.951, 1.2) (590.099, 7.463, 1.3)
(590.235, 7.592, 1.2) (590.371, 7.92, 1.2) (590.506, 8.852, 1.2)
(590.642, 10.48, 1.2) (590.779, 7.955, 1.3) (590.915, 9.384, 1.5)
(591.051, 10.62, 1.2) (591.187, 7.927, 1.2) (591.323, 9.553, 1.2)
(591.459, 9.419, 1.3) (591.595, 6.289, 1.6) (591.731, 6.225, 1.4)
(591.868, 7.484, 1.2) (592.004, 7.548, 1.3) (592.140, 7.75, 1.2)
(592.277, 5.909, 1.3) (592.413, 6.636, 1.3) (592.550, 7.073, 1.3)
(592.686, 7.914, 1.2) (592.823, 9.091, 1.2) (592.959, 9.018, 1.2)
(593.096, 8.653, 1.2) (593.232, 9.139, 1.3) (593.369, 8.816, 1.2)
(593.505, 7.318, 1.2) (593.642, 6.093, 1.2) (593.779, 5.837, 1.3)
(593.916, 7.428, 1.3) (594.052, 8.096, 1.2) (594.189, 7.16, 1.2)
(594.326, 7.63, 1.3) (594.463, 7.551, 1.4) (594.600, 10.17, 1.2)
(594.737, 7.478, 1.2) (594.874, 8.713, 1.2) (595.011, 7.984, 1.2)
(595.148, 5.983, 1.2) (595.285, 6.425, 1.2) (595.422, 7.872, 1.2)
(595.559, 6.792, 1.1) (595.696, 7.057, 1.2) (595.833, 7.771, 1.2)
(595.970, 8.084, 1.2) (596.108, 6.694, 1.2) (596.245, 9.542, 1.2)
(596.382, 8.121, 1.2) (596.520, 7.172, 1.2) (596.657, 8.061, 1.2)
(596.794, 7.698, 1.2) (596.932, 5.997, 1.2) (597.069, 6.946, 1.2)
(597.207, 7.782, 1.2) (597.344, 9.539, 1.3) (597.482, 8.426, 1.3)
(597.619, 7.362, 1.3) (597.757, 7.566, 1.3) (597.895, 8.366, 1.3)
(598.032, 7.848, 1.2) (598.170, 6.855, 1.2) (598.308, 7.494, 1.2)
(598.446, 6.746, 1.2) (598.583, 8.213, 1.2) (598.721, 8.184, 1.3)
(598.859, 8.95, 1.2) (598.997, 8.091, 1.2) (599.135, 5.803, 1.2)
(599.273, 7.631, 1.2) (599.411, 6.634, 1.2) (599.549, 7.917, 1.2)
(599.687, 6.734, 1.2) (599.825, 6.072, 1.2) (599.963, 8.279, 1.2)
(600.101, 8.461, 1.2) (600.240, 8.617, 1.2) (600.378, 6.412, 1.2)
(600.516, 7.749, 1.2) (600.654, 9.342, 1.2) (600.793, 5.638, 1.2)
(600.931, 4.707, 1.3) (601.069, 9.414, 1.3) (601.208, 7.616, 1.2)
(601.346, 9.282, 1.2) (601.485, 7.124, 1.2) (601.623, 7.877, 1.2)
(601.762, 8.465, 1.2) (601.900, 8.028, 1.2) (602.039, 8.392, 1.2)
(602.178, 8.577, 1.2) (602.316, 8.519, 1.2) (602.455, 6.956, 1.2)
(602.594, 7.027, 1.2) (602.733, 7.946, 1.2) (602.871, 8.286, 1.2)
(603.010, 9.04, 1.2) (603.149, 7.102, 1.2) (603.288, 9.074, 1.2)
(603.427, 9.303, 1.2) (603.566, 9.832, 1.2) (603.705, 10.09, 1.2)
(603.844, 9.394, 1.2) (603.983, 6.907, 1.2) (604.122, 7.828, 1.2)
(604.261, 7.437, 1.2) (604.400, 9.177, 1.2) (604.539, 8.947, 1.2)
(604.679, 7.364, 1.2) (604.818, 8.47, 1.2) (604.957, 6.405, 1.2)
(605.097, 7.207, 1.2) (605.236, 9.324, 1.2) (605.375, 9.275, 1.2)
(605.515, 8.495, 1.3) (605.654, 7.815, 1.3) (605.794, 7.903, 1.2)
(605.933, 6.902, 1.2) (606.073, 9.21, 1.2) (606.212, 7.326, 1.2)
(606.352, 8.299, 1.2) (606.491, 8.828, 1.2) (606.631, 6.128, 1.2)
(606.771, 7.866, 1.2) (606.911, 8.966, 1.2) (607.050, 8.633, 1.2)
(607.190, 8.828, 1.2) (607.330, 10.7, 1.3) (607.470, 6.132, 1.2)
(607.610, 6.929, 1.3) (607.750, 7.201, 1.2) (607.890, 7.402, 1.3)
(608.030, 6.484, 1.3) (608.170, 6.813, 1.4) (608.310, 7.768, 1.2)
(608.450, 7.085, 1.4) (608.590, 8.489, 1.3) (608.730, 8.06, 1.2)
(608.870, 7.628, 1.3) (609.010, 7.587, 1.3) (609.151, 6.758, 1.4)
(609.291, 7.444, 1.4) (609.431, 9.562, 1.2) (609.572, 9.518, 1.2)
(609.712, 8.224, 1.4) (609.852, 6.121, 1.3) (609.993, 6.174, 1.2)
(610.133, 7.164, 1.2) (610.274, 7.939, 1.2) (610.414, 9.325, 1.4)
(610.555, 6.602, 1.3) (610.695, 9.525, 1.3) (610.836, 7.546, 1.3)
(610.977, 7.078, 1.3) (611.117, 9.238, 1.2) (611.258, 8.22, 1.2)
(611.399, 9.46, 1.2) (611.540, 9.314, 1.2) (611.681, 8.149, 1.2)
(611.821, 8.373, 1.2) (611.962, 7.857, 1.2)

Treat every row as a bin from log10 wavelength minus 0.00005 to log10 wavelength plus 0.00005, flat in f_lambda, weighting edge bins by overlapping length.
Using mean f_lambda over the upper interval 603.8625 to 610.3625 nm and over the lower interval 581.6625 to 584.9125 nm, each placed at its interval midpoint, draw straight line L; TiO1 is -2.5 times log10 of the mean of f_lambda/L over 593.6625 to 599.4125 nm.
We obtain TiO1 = 0.06 mag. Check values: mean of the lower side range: 8.2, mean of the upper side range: 7.86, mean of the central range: 7.61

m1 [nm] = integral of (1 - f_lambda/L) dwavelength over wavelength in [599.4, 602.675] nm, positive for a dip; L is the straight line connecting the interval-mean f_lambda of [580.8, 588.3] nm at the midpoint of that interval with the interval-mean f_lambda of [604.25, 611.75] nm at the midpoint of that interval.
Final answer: 0.12 nm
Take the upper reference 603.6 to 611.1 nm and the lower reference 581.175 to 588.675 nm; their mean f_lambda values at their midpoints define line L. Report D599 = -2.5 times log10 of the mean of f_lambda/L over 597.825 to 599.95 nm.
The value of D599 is 0.07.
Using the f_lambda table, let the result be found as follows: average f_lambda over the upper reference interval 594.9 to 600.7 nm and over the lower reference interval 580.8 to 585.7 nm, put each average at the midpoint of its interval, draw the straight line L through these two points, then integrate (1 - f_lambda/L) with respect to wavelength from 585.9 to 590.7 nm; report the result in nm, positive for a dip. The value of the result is 0.12 nm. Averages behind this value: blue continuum 8.07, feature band 7.71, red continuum 7.6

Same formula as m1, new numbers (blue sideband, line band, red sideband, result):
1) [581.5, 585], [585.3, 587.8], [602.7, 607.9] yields 0.12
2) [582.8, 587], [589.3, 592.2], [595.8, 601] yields -0.11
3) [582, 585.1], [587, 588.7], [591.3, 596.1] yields -0.11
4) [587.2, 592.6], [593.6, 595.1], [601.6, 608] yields 0.05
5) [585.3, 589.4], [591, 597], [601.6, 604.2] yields 0.16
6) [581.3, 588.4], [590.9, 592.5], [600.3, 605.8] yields 0.05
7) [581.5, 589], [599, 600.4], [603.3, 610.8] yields 0.12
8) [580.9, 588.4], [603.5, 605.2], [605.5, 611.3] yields -0.09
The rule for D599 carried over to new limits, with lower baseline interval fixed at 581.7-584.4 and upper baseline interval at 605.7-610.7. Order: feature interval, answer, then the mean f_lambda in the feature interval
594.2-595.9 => 0.05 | 7.6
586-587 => 0.03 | 7.8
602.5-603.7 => -0.09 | 8.51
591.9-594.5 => 0.05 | 7.61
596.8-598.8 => 0.03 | 7.67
